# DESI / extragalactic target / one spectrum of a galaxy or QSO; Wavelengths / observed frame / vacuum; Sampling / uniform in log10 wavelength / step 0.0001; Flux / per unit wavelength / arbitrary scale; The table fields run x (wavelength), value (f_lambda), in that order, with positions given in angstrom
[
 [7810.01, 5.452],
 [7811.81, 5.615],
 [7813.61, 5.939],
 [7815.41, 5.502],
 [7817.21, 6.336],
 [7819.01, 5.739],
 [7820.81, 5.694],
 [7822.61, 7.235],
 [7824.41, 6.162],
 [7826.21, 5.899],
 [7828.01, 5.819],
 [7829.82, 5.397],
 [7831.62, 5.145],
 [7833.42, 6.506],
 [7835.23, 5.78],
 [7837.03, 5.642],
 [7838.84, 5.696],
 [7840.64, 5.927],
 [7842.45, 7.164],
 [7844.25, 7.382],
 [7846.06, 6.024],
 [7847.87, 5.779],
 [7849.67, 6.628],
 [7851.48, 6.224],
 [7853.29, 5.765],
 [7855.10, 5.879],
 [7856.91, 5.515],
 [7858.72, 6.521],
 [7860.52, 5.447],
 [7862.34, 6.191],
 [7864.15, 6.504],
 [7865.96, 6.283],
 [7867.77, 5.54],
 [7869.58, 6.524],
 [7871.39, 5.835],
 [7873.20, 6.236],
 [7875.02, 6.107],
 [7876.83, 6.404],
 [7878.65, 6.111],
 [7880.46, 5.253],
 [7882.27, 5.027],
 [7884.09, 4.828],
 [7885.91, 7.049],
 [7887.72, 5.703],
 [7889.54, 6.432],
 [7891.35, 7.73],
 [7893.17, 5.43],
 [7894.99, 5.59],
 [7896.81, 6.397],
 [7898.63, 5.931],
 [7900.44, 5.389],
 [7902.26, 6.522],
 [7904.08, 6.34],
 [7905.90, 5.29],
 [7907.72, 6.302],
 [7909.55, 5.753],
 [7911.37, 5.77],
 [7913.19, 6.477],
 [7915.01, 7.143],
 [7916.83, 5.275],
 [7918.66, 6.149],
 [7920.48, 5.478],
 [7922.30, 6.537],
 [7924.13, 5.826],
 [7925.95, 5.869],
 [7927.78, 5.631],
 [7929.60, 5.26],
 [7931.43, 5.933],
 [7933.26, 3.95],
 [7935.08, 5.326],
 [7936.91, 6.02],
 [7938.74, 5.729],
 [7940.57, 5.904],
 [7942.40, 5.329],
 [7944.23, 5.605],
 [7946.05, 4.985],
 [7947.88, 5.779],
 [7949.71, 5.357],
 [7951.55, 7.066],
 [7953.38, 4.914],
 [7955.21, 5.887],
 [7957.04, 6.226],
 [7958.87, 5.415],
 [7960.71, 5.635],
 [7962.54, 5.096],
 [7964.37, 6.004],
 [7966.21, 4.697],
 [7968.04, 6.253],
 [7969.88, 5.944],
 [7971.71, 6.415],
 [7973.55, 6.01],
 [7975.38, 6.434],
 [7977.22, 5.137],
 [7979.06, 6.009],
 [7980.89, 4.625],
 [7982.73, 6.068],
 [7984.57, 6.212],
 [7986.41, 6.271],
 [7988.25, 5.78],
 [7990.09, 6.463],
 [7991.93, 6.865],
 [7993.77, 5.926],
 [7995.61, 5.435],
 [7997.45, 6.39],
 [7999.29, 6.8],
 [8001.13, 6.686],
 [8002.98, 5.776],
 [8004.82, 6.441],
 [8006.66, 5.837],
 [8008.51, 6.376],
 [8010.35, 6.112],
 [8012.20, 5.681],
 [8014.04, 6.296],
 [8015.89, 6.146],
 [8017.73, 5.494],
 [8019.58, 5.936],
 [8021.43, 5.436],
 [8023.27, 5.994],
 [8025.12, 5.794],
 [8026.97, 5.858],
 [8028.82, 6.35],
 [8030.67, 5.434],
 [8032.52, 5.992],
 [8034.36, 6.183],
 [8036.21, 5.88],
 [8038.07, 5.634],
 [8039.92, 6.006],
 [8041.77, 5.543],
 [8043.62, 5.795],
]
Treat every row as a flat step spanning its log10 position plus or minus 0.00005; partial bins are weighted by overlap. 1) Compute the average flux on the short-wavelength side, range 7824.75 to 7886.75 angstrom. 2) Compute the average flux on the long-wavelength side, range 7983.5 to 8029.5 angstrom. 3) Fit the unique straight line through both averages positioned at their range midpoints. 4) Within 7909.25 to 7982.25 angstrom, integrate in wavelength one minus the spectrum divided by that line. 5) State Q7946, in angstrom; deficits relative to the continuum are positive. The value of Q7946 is 4.0 angstrom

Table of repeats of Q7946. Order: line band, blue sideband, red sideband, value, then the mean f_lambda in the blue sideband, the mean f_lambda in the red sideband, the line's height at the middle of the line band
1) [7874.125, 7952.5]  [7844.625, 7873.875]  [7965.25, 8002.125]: 2.5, 6.08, 6.02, 6.05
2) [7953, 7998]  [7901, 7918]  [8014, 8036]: 0.9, 6.08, 5.89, 5.97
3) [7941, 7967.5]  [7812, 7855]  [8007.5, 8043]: 1.6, 6.05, 5.9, 5.96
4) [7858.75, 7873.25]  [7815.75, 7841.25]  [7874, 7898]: -0.3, 5.92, 6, 5.97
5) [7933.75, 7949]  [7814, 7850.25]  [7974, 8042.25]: 1.2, 6.07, 5.98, 6.02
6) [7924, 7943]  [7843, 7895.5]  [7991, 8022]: 1.8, 6.08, 6.1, 6.09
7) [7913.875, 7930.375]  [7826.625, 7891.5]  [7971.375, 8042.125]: 0.3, 6.04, 5.99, 6.02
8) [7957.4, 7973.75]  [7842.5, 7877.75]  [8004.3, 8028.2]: 0.8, 6.17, 5.95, 6.02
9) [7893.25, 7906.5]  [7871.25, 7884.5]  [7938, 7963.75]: -0.4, 5.75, 5.64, 5.72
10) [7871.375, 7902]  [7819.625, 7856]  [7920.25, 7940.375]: -0.8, 6.08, 5.61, 5.83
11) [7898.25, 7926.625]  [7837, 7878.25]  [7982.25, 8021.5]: 0.6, 6.15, 6.12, 6.14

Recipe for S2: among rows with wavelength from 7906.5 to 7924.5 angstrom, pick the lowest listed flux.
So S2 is 5.275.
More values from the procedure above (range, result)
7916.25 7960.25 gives 3.95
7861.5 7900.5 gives 4.828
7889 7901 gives 5.389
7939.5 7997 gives 4.625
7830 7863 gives 5.145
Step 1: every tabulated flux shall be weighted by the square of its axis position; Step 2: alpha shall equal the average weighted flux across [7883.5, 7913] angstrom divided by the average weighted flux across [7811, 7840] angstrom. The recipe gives 1.05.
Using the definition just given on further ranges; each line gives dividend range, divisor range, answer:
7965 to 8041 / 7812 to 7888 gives 1.03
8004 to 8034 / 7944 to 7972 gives 1.06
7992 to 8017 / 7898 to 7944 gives 1.09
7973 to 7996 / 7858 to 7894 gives 1.01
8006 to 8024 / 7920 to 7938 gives 1.08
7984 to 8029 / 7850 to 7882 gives 1.05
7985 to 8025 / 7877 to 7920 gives 1.04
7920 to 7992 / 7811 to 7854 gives 0.98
